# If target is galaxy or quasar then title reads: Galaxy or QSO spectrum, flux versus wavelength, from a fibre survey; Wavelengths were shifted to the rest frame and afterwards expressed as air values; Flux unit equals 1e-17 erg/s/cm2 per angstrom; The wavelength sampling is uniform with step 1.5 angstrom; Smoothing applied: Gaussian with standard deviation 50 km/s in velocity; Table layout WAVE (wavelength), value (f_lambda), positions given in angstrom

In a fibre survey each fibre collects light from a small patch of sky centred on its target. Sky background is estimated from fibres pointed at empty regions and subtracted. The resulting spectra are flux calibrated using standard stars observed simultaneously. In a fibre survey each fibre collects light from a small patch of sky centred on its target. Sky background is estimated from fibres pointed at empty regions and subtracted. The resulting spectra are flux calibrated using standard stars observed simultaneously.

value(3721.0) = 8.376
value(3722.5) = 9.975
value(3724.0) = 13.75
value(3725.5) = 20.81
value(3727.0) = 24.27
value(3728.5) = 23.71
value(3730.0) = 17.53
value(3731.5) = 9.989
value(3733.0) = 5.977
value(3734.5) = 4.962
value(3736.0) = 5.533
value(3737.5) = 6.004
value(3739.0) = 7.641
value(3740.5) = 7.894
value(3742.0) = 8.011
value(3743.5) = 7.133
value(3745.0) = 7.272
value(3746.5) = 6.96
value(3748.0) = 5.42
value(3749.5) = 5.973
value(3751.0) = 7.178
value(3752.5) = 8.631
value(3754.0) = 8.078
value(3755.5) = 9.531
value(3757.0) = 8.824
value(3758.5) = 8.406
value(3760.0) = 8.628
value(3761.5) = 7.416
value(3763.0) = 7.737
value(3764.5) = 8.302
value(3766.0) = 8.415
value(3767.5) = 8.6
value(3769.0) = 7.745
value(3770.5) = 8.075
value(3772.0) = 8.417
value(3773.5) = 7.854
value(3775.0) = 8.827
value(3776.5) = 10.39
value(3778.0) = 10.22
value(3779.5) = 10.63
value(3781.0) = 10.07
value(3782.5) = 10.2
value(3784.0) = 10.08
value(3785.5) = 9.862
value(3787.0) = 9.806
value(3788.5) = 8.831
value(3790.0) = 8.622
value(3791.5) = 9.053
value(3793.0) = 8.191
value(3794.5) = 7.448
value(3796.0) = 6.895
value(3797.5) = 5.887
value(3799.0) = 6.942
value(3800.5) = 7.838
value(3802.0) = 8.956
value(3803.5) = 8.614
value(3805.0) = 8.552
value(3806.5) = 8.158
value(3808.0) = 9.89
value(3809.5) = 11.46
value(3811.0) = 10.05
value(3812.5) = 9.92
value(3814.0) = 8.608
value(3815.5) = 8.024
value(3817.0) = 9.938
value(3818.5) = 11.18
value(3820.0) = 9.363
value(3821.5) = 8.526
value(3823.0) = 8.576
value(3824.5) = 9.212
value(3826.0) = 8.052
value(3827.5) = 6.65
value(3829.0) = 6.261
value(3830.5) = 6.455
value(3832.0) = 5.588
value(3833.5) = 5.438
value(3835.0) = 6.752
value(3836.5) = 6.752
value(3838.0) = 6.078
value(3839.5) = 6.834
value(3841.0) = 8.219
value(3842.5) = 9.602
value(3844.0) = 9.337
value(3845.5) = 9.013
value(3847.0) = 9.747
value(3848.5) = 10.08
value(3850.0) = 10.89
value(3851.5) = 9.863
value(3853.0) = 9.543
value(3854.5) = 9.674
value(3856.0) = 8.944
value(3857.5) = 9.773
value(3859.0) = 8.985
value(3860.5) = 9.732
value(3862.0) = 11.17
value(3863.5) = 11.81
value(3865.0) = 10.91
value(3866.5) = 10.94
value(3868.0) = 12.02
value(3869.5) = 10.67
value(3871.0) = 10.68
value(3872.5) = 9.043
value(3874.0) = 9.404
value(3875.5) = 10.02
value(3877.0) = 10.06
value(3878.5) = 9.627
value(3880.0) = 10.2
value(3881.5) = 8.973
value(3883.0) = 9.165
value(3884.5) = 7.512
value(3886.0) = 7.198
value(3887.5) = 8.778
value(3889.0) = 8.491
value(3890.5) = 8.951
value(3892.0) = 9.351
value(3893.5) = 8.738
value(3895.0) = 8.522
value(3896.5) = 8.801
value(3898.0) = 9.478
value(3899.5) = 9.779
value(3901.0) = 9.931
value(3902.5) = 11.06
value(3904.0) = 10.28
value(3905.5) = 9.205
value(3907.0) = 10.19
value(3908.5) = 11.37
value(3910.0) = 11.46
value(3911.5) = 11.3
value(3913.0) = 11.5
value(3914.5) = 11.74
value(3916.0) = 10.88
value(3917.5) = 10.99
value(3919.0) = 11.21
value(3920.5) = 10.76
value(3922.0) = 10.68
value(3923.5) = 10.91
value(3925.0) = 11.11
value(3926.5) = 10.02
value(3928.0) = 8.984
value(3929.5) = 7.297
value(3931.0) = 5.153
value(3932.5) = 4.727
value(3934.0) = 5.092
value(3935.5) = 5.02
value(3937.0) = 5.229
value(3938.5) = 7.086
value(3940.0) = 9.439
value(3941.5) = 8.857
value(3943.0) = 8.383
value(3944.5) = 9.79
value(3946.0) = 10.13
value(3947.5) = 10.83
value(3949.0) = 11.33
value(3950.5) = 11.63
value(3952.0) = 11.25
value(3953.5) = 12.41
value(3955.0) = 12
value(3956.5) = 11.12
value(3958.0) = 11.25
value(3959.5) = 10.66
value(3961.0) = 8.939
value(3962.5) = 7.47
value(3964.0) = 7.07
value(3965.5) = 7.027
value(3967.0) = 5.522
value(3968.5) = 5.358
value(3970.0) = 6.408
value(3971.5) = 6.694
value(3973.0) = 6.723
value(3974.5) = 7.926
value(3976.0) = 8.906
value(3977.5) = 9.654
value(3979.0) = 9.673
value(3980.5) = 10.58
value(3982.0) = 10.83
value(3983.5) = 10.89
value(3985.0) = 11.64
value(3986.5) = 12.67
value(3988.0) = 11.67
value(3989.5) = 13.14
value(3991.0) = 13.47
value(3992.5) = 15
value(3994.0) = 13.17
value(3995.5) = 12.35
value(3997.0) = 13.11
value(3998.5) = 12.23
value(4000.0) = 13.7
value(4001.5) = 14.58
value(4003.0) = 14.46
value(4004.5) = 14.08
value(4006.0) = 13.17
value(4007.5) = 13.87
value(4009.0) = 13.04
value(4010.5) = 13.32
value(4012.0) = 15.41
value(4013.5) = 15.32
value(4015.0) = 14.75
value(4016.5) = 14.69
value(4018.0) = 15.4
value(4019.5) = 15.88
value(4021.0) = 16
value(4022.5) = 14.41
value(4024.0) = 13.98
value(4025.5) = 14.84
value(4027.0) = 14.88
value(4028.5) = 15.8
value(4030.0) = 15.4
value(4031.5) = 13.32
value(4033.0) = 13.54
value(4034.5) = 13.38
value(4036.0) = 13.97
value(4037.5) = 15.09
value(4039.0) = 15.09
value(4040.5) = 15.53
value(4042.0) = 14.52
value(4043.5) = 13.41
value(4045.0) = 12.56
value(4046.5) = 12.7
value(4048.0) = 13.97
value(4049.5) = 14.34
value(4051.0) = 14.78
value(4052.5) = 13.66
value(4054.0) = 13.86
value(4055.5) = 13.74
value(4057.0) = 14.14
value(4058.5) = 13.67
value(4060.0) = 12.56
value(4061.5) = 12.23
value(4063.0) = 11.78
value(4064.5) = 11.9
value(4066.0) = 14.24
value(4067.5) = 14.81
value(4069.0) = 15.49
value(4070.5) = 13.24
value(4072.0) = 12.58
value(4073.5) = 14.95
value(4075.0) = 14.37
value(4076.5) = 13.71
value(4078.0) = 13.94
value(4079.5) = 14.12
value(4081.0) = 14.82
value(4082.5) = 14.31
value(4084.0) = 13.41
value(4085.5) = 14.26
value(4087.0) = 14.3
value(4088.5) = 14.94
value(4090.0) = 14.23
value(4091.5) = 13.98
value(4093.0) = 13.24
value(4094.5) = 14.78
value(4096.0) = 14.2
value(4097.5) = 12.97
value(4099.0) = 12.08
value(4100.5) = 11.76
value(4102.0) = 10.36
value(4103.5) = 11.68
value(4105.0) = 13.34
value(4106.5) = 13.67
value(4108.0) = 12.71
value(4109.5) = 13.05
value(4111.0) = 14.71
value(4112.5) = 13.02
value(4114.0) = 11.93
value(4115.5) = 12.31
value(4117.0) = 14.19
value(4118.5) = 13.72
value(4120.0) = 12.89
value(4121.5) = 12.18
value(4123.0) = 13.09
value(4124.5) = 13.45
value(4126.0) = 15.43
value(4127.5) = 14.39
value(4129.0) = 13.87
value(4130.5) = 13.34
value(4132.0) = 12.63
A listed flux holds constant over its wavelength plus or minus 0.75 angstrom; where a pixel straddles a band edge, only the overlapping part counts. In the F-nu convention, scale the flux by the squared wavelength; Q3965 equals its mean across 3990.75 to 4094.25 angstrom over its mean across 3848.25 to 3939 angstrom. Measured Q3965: 1.59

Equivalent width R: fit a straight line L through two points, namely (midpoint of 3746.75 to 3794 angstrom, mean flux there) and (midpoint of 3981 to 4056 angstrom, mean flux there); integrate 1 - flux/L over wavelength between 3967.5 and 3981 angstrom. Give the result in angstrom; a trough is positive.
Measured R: 5.3 angstrom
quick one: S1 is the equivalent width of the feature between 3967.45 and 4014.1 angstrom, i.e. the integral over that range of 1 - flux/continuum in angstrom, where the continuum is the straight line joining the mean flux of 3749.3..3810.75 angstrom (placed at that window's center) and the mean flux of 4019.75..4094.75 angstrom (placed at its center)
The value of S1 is 4.2 angstrom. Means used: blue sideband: 8.65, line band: 11.7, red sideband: 14.1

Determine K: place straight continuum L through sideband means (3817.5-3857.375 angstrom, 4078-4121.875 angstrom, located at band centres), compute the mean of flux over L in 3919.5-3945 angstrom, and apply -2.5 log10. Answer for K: 0.24 mag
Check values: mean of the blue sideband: 8.36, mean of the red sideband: 13.4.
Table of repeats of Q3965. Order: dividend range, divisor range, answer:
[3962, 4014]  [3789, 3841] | 1.51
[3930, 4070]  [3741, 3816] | 1.57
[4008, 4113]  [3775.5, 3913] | 1.69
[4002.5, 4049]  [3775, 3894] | 1.76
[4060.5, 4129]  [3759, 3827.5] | 1.78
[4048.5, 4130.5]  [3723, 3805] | 1.74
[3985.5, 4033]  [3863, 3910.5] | 1.54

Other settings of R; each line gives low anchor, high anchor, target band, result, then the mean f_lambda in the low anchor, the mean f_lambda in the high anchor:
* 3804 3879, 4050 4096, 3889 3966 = 9.4 angstrom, 9.12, 13.9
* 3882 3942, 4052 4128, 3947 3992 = 3.0 angstrom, 9.16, 13.5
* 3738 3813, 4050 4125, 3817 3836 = 3.1 angstrom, 8.46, 13.5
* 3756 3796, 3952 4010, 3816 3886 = 4.0 angstrom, 8.84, 10.9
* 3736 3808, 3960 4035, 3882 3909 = 2.9 angstrom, 8.25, 12.1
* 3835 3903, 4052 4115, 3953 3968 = 2.6 angstrom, 9.39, 13.5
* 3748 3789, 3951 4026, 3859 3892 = 1.4 angstrom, 8.71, 11.7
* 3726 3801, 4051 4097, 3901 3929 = 1.6 angstrom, 8.96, 13.9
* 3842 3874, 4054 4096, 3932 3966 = 7.7 angstrom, 10.1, 13.8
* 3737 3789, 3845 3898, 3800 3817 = -0.5 angstrom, 8.38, 9.64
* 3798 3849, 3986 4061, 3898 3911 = 0.3 angstrom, 8.35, 14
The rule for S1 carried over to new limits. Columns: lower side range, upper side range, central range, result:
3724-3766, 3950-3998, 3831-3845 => 3.77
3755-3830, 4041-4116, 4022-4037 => -1.97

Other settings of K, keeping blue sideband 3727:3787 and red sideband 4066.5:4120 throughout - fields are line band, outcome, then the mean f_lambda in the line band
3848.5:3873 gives 0.01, 10.3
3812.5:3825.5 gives 0.07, 9.2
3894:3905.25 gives 0.14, 9.65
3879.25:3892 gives 0.23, 8.7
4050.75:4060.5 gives -0.06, 13.8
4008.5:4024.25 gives -0.18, 14.8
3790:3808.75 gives 0.19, 8.06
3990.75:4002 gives -0.10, 13.4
